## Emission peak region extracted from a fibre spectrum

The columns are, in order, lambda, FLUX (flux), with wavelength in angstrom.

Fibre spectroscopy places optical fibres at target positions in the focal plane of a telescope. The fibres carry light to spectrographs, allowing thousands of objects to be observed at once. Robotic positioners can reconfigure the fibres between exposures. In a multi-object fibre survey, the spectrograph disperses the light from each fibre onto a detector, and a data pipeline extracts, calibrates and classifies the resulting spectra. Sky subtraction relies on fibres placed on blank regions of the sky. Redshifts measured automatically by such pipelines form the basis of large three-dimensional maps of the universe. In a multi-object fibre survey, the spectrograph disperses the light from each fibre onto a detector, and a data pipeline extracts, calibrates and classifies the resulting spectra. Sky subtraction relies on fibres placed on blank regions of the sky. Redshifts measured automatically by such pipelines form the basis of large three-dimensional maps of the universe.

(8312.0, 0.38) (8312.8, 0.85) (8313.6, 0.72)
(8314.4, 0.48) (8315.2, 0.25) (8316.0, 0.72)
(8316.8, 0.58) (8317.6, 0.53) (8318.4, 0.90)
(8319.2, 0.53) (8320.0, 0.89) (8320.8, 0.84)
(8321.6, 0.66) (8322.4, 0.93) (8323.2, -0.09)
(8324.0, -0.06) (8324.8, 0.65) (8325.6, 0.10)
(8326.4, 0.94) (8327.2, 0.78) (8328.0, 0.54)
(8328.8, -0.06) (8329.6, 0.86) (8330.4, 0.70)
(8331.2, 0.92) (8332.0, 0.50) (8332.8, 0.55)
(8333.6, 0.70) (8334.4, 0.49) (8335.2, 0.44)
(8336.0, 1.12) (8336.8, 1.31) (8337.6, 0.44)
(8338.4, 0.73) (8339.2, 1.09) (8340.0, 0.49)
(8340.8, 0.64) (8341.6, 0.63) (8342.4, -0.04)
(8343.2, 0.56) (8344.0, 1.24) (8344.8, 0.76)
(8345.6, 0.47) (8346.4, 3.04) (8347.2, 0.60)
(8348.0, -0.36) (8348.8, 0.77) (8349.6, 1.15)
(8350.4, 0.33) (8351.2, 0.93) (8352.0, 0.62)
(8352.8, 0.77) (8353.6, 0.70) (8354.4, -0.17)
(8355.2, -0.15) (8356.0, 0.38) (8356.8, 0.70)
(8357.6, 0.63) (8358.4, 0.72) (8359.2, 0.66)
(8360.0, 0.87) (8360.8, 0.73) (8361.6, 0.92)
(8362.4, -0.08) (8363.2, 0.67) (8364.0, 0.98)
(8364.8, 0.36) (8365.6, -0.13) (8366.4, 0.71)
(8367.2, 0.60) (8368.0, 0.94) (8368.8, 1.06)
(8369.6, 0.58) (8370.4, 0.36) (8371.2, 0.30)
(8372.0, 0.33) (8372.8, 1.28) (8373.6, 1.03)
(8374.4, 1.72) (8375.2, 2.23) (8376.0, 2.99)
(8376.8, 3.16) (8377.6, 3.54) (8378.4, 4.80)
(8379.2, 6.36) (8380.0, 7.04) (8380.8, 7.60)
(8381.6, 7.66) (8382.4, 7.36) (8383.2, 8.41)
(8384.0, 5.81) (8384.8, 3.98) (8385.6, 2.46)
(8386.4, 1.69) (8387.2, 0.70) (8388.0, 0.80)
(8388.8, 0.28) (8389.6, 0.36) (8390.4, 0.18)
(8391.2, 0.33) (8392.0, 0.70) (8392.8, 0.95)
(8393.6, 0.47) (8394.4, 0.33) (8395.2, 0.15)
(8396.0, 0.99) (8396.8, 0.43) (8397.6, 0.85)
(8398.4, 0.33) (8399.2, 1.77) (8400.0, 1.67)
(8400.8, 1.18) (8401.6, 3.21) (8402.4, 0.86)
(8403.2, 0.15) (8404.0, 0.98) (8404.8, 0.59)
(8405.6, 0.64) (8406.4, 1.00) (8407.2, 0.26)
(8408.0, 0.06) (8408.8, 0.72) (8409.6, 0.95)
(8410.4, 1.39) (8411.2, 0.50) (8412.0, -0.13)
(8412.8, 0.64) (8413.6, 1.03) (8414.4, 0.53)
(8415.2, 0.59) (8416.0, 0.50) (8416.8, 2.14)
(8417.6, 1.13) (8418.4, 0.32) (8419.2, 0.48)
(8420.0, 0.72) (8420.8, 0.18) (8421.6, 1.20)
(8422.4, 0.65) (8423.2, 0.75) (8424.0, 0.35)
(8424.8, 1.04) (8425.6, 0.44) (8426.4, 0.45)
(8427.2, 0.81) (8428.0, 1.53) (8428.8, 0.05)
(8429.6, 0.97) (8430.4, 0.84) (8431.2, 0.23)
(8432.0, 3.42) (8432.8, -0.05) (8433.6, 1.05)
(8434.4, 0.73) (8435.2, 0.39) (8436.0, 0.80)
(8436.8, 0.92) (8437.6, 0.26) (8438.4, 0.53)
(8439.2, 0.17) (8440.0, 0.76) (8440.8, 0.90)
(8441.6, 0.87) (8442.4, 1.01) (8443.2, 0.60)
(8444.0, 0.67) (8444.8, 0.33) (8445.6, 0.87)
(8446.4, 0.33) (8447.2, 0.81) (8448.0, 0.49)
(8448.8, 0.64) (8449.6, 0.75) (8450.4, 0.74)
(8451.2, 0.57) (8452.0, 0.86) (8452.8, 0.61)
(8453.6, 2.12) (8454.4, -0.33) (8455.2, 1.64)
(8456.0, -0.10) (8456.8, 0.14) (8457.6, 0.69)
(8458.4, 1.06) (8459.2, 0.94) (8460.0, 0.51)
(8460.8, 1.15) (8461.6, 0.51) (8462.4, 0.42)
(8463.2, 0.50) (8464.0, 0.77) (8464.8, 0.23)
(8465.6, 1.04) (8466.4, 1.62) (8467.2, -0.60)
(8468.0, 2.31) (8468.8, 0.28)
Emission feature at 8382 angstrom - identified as Hbeta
